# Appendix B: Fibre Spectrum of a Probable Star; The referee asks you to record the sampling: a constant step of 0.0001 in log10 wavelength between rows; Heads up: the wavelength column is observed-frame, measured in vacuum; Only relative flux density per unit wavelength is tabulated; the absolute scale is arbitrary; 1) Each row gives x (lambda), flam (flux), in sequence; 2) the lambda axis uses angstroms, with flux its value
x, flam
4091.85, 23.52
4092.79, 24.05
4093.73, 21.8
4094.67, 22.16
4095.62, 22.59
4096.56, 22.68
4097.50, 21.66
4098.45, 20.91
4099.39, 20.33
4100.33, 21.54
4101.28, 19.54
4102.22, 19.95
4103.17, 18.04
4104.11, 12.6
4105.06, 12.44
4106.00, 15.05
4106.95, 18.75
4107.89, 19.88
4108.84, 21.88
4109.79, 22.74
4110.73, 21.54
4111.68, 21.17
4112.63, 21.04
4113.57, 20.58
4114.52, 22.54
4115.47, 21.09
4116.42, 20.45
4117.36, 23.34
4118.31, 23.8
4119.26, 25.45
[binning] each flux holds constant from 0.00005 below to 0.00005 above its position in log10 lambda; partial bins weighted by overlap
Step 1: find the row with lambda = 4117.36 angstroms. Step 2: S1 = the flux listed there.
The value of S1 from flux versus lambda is 23.34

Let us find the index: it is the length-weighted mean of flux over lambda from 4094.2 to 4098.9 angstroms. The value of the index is 22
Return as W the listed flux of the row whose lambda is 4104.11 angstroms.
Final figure 12.6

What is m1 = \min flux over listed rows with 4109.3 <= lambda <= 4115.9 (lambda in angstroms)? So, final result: 20.58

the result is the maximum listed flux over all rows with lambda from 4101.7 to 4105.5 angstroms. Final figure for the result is 19.95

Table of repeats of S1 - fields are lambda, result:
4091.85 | 23.52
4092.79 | 24.05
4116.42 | 20.45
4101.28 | 19.54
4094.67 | 22.16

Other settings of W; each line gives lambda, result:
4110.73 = 21.54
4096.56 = 22.68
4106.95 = 18.75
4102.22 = 19.95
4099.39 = 20.33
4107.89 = 19.88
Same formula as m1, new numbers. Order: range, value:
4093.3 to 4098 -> 21.66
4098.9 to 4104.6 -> 12.6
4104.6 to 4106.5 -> 12.44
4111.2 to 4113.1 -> 21.04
